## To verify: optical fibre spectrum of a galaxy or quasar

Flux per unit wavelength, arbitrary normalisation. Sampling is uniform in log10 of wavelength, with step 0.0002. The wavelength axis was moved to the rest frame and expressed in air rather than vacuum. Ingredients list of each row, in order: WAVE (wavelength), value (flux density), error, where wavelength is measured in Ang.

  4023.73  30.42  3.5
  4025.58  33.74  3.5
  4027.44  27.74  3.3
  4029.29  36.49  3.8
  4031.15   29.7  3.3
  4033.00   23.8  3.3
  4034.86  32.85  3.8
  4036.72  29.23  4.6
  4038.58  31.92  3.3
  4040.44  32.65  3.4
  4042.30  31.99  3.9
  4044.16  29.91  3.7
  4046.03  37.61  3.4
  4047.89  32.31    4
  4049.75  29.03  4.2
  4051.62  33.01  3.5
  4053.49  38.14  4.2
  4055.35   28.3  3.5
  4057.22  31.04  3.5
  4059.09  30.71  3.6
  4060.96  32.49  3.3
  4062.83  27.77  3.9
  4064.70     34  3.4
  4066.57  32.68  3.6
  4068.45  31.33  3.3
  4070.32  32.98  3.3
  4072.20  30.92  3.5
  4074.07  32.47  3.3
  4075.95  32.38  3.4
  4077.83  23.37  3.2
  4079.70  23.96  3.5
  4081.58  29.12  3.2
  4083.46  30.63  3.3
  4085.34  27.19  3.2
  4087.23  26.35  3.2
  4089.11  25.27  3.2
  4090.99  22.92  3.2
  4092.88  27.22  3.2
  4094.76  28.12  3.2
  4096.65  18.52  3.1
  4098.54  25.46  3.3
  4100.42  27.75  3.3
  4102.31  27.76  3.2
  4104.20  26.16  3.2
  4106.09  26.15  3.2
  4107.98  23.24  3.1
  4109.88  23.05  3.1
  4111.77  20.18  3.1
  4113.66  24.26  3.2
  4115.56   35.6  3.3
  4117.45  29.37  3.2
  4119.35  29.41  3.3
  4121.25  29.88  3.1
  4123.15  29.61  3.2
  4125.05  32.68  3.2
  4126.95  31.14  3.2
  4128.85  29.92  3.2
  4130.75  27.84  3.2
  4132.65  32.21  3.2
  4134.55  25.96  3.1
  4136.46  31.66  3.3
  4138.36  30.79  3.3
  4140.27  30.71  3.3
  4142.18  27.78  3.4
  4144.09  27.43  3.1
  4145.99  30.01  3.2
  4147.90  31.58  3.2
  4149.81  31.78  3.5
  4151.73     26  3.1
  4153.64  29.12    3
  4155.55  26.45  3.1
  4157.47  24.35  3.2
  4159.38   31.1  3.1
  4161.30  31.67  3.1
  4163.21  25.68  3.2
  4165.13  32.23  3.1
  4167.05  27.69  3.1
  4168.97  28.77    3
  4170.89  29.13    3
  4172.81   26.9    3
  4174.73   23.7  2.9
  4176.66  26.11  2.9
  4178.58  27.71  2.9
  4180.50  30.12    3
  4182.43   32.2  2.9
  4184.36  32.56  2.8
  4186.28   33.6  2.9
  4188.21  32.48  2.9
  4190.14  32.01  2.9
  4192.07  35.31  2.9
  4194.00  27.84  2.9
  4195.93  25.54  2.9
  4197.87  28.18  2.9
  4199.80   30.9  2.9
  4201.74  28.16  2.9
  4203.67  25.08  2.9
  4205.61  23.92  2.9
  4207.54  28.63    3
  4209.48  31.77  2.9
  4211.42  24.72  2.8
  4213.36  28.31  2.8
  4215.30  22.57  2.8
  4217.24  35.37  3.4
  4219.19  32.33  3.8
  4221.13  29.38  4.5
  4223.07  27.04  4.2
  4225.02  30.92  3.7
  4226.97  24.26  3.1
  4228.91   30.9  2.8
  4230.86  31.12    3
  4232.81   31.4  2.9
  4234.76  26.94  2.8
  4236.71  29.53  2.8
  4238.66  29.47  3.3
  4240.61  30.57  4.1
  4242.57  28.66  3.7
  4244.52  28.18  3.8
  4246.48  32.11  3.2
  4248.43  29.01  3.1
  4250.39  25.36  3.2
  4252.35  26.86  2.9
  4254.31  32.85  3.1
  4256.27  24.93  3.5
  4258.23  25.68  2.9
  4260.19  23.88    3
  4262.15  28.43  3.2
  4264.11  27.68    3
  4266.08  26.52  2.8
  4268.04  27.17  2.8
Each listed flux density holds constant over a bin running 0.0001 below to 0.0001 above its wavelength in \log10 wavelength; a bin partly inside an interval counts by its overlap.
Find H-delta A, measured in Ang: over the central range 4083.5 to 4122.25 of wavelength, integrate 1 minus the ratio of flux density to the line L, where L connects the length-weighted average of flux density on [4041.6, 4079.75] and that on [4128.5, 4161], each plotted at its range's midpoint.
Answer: 5.1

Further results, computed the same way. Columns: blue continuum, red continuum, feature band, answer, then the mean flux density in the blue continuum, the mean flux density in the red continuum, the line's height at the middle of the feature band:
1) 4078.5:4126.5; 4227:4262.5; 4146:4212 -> -2.9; 26.8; 28.5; 27.8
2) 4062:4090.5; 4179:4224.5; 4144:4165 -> 0.4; 29.3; 29.5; 29.4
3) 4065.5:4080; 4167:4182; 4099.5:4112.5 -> 2.0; 30.3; 27.7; 29.5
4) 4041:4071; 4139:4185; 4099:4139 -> 2.4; 32.1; 28.8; 30.1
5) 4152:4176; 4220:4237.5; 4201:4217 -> 1.0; 28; 29.1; 28.7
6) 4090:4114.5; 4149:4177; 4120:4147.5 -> -3.6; 24.7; 28.1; 26.4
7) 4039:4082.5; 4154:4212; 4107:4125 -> 1.6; 31.2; 28.8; 30.2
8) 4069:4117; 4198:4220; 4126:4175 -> -2.5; 26.9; 28.3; 27.6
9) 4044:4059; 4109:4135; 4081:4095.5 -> 1.7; 32.4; 28.7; 30.5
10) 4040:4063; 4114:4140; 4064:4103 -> 4.1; 32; 30.3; 31.3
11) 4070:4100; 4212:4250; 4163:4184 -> 0.0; 27.2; 29.3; 28.4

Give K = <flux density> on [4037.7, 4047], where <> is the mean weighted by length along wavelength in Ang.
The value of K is 32.8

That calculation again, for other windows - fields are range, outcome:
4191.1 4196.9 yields 29.6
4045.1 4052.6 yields 33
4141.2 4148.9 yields 29.2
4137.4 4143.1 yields 29.8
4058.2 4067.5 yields 31.5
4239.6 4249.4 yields 29.7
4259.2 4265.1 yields 26.7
